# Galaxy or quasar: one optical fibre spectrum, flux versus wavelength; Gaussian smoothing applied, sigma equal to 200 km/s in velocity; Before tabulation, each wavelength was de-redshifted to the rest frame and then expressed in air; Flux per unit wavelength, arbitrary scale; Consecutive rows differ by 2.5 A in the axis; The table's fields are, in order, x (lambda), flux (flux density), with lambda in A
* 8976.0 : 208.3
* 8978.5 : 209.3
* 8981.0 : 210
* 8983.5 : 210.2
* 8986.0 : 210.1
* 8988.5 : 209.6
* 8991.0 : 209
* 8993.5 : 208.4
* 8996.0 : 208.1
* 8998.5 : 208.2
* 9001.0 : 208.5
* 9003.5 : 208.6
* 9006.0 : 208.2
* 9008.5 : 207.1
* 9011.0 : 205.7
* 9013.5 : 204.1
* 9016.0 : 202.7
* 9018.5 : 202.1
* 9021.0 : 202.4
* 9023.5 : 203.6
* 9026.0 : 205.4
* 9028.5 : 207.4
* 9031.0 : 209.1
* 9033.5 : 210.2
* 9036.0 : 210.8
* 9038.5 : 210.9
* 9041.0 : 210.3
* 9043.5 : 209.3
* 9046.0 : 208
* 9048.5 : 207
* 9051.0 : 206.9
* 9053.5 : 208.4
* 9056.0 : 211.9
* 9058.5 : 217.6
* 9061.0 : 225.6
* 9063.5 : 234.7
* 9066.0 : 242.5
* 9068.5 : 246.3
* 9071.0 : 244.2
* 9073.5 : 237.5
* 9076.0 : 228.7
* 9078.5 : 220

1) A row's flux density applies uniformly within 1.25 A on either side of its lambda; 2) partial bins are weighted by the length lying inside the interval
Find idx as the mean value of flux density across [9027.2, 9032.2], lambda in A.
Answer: 208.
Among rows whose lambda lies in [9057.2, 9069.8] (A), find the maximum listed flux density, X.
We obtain 246.3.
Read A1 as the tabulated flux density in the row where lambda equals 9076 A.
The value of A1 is 228.7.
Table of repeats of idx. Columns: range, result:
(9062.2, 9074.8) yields 241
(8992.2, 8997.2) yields 208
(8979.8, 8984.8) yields 210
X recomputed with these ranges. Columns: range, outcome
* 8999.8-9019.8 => 208.6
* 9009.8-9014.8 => 205.7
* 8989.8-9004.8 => 209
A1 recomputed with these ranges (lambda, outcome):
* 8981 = 210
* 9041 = 210.3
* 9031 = 209.1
